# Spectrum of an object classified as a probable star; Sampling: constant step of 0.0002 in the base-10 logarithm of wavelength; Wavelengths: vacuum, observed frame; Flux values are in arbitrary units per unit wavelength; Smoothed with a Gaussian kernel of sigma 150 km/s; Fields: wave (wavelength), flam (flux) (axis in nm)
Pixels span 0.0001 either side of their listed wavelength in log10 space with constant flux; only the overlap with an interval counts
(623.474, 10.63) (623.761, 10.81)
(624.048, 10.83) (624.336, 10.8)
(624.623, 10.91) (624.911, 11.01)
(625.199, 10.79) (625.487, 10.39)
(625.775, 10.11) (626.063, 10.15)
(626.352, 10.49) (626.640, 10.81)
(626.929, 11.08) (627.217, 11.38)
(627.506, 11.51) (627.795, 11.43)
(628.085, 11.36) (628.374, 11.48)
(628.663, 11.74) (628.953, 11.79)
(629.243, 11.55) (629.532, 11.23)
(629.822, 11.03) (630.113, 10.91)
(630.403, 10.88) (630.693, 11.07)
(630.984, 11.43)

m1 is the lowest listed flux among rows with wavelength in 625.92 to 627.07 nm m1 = 10.15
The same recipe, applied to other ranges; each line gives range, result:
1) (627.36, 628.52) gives 11.36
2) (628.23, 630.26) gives 10.91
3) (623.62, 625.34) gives 10.79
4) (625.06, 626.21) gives 10.11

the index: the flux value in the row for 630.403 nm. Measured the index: 10.88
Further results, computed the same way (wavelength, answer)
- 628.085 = 11.36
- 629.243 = 11.55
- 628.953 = 11.79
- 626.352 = 10.49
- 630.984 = 11.43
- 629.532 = 11.23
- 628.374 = 11.48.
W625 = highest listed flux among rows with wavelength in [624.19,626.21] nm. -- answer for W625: 11.01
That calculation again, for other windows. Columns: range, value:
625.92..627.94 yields 11.51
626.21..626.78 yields 10.81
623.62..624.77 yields 10.91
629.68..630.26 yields 11.03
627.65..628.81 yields 11.74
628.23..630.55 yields 11.79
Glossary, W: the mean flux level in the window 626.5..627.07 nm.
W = 10.9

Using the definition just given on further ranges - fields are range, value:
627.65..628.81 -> 11.5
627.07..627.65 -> 11.5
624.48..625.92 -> 10.6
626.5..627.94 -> 11.2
